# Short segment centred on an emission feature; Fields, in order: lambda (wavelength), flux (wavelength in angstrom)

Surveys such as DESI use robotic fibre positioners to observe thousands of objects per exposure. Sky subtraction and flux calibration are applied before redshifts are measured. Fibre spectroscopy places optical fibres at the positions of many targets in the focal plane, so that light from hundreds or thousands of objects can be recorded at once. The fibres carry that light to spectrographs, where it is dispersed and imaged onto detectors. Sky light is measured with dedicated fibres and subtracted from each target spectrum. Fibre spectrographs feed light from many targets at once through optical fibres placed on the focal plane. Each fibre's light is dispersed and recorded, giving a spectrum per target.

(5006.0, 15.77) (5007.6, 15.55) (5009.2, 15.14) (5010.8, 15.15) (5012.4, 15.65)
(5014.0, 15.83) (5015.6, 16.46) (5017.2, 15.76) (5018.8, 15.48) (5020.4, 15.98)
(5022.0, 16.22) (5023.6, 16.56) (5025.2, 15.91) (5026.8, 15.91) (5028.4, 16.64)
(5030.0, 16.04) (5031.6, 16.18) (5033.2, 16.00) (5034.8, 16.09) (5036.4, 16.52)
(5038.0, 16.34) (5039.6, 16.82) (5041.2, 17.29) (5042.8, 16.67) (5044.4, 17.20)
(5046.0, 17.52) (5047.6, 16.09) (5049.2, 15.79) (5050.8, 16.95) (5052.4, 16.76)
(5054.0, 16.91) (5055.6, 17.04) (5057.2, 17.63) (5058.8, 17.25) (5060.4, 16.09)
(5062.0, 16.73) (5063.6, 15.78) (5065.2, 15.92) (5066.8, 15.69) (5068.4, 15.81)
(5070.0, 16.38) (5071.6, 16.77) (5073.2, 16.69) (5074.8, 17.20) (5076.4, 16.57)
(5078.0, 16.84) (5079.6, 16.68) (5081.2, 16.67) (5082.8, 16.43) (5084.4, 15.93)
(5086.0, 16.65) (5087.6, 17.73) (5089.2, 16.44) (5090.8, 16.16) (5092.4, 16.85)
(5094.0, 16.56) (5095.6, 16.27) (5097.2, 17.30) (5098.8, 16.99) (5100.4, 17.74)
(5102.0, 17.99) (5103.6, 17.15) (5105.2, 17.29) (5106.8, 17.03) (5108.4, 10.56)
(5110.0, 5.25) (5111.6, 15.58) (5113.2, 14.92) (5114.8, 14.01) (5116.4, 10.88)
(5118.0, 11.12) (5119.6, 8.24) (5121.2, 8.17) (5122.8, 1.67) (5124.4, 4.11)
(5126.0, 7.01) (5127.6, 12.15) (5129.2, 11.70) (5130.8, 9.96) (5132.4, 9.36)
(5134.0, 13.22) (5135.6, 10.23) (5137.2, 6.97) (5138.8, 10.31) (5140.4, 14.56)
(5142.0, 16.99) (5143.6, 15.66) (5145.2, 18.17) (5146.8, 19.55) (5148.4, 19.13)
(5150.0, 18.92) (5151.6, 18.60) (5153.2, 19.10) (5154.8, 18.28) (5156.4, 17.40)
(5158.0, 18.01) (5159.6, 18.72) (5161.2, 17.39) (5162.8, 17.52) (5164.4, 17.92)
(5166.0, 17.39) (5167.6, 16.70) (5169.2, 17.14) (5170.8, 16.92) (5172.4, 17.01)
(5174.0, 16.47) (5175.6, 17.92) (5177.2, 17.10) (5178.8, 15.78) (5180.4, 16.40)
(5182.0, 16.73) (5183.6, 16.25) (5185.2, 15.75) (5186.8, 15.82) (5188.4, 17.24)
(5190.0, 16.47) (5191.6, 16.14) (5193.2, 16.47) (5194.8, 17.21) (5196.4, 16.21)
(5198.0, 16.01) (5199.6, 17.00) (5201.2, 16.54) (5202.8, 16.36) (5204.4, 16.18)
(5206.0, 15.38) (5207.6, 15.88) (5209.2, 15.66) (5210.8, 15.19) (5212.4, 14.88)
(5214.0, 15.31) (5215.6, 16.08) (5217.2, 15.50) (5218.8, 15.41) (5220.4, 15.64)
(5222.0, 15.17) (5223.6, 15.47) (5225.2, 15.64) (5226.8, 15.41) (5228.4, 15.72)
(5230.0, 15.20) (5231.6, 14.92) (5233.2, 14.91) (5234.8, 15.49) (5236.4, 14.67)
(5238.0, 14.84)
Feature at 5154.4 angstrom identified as Mg II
